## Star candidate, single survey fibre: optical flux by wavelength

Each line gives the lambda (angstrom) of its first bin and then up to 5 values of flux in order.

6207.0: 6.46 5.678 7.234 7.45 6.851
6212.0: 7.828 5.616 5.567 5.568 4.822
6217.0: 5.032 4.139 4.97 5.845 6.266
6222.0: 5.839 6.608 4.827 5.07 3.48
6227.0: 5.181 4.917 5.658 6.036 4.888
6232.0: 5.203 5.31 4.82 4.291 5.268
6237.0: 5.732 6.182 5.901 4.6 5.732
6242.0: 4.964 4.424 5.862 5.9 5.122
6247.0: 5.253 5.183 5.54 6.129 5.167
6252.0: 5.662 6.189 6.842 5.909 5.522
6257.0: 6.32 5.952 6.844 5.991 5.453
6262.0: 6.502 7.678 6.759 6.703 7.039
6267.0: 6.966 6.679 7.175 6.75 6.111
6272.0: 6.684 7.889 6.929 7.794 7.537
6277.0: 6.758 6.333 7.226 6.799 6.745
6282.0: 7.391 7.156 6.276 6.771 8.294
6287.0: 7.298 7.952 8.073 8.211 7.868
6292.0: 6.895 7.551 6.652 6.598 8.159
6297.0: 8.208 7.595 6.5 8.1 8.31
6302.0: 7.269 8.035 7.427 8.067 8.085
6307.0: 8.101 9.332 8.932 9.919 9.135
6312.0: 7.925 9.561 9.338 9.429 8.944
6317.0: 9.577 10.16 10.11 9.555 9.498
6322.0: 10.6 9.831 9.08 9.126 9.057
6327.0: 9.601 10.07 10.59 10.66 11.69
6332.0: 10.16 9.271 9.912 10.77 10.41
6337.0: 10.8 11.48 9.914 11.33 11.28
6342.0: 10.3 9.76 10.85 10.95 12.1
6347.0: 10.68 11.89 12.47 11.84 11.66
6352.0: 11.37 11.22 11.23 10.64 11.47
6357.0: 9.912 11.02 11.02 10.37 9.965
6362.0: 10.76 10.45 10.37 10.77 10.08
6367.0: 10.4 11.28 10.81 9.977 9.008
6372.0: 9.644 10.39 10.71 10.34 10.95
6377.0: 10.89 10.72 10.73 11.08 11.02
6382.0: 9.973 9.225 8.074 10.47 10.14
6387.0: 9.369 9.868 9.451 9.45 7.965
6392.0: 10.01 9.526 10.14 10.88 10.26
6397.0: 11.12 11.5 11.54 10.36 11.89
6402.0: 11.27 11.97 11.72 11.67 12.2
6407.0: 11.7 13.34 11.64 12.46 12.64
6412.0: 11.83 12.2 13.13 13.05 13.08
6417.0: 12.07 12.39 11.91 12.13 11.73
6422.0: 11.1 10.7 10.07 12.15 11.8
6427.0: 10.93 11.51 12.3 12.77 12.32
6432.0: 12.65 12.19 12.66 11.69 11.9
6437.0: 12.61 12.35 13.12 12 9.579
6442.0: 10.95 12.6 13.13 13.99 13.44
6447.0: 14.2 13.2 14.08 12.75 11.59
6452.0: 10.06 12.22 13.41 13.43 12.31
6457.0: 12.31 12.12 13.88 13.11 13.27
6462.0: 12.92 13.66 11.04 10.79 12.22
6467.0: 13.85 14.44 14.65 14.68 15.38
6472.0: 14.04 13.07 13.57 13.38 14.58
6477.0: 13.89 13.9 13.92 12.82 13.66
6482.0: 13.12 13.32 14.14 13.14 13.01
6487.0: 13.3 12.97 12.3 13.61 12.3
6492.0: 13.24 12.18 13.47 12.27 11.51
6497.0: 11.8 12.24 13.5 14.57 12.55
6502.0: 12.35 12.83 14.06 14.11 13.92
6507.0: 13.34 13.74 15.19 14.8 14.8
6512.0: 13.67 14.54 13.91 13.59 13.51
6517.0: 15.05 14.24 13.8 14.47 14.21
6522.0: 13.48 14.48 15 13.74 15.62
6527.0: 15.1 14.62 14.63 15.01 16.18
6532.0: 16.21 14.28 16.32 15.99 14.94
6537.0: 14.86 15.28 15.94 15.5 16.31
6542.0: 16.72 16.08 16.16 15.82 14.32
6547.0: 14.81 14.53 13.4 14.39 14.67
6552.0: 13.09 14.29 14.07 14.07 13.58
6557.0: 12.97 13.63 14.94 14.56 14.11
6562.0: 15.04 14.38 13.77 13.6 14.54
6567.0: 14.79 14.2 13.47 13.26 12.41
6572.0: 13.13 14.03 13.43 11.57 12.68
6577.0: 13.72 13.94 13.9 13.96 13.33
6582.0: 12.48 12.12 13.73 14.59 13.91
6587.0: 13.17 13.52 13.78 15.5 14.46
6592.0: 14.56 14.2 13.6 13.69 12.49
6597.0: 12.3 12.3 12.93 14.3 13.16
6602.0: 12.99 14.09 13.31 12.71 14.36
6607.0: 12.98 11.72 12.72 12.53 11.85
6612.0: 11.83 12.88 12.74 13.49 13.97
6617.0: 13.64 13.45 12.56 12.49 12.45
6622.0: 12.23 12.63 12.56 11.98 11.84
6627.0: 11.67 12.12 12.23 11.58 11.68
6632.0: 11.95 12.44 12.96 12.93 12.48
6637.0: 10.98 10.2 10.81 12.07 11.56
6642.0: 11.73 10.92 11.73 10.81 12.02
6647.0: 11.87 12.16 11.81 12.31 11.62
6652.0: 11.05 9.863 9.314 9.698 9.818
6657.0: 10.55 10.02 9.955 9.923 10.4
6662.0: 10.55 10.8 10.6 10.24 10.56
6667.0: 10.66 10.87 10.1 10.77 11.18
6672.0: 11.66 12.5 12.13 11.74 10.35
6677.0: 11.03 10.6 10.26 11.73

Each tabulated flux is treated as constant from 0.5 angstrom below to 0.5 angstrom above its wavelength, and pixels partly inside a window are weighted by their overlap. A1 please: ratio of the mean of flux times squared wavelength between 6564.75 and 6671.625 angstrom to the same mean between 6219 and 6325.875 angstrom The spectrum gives 2.0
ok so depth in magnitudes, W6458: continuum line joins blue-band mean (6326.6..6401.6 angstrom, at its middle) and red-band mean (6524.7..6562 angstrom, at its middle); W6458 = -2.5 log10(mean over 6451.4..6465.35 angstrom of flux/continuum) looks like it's 0.030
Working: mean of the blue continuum 10.5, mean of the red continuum 14.9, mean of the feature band 12.5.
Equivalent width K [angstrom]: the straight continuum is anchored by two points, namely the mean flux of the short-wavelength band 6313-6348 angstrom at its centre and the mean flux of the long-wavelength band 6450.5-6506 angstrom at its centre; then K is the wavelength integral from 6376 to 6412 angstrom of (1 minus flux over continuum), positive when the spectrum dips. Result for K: 2.2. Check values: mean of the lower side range 10.2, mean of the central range 10.8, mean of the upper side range 13.1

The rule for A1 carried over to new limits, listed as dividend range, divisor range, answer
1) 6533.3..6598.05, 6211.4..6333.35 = 2.19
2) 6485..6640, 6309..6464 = 1.29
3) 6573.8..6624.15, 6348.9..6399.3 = 1.36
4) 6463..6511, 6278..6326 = 1.72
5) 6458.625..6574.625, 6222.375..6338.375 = 2.04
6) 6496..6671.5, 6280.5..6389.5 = 1.47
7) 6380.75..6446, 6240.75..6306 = 1.77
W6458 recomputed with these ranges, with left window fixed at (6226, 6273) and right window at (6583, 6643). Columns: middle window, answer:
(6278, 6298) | -0.12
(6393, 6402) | -0.25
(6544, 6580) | -0.18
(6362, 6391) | -0.23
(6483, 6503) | -0.22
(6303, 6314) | -0.23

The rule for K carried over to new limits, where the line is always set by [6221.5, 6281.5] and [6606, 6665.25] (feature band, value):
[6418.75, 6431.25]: -4.5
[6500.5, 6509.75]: -3.6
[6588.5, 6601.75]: -3.0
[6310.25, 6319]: -3.0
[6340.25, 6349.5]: -4.7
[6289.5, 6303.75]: -1.9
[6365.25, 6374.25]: -2.9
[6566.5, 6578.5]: -2.9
